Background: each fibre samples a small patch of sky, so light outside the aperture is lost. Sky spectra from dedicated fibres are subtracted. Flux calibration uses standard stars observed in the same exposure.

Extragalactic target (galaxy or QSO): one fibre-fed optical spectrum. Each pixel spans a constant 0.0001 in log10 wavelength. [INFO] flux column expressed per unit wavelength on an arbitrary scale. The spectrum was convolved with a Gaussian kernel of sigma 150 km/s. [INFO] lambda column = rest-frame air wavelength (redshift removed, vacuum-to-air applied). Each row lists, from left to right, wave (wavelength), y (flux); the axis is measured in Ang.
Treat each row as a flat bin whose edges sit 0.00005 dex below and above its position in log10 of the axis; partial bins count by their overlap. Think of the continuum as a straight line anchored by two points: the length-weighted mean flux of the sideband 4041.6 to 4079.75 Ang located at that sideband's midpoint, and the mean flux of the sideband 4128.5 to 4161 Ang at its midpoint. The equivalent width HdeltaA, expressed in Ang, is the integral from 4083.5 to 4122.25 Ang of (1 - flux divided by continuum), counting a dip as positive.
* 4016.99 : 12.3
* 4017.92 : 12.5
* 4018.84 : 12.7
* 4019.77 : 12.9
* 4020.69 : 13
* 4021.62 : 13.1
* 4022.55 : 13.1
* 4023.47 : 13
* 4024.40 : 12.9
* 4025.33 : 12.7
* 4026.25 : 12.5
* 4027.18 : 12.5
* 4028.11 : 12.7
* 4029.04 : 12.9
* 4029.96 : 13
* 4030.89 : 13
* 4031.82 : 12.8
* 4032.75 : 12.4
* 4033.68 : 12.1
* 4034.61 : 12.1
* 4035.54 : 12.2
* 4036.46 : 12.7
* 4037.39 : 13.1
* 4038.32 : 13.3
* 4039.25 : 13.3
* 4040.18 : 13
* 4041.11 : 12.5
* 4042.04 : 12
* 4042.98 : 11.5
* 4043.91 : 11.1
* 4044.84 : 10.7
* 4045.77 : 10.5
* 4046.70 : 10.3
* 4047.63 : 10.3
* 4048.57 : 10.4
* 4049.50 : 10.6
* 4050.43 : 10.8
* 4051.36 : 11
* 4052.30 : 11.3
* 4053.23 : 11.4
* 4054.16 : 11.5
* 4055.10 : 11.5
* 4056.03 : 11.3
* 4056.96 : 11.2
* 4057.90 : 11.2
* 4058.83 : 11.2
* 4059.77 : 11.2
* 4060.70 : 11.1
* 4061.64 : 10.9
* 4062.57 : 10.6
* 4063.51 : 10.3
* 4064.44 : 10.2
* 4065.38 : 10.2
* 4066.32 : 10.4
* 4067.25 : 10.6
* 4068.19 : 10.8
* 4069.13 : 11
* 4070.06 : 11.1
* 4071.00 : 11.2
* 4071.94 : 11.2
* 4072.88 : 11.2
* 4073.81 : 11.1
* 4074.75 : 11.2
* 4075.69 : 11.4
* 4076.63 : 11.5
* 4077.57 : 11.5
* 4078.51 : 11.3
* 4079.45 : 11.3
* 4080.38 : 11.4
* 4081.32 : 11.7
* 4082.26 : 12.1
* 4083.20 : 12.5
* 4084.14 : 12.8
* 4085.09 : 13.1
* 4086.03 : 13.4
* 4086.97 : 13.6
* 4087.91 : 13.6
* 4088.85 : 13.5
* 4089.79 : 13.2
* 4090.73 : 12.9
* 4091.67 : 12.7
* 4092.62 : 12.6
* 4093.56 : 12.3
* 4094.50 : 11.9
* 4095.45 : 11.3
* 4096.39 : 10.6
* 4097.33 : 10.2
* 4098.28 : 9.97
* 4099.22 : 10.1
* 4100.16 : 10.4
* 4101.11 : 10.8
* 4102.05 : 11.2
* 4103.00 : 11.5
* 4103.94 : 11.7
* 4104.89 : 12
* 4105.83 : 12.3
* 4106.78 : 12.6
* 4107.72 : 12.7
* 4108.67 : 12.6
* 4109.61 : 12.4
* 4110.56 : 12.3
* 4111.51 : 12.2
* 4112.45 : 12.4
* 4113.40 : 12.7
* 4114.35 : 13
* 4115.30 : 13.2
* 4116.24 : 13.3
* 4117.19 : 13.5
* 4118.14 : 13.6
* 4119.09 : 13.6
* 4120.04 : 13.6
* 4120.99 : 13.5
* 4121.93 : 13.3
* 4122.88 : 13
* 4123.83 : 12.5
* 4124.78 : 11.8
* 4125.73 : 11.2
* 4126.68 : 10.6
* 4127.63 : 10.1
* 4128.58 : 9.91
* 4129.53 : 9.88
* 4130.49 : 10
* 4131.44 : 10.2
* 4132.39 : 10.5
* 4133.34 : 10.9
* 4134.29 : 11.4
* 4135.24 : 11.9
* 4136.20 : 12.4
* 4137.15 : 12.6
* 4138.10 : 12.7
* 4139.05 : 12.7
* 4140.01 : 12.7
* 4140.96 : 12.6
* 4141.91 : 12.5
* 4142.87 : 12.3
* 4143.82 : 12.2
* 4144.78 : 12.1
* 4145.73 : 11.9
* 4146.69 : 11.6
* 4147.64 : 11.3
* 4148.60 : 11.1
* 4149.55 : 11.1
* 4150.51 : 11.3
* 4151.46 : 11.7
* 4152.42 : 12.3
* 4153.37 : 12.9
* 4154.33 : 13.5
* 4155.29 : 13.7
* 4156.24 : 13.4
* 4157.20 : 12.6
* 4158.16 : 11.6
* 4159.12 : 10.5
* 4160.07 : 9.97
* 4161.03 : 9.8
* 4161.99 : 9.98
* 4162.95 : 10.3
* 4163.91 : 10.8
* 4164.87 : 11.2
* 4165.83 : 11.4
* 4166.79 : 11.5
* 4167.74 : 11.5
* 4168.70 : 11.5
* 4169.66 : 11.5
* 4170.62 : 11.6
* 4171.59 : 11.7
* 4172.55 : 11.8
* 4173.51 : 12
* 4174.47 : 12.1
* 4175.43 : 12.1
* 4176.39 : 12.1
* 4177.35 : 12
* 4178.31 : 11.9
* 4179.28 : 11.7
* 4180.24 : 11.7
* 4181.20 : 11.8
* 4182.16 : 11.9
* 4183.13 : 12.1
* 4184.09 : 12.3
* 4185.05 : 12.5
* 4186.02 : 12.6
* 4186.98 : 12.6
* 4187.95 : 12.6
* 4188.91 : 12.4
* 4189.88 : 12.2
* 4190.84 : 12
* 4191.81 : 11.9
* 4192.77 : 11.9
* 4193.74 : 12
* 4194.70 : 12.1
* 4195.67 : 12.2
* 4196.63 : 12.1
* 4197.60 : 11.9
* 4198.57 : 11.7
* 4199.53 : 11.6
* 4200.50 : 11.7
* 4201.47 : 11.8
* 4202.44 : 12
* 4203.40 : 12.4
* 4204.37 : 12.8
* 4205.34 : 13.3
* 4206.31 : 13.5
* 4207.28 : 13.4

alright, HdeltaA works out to -3.4 Ang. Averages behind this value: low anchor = 11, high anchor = 11.8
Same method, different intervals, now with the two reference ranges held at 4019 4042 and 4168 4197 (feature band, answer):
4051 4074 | 3.0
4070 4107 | 2.0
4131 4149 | 0.5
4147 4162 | 0.5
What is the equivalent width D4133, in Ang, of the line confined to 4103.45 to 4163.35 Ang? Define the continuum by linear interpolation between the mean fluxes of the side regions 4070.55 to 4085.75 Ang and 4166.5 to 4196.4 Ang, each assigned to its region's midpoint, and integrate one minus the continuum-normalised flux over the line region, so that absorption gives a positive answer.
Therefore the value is -0.7 Ang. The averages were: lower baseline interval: 11.7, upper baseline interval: 12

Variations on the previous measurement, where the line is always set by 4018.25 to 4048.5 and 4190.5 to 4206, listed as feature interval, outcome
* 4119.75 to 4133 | 0.9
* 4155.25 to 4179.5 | 1.3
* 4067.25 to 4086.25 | 1.1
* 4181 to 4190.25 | -0.1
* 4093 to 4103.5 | 1.1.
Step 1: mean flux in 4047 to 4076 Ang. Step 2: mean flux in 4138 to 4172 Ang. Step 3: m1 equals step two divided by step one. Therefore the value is 1.07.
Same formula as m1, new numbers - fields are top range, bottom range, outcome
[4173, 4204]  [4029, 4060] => 1.03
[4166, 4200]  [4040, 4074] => 1.09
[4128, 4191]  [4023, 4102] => 1.00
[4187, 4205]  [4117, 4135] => 1.03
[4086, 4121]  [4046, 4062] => 1.12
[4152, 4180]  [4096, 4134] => 0.99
